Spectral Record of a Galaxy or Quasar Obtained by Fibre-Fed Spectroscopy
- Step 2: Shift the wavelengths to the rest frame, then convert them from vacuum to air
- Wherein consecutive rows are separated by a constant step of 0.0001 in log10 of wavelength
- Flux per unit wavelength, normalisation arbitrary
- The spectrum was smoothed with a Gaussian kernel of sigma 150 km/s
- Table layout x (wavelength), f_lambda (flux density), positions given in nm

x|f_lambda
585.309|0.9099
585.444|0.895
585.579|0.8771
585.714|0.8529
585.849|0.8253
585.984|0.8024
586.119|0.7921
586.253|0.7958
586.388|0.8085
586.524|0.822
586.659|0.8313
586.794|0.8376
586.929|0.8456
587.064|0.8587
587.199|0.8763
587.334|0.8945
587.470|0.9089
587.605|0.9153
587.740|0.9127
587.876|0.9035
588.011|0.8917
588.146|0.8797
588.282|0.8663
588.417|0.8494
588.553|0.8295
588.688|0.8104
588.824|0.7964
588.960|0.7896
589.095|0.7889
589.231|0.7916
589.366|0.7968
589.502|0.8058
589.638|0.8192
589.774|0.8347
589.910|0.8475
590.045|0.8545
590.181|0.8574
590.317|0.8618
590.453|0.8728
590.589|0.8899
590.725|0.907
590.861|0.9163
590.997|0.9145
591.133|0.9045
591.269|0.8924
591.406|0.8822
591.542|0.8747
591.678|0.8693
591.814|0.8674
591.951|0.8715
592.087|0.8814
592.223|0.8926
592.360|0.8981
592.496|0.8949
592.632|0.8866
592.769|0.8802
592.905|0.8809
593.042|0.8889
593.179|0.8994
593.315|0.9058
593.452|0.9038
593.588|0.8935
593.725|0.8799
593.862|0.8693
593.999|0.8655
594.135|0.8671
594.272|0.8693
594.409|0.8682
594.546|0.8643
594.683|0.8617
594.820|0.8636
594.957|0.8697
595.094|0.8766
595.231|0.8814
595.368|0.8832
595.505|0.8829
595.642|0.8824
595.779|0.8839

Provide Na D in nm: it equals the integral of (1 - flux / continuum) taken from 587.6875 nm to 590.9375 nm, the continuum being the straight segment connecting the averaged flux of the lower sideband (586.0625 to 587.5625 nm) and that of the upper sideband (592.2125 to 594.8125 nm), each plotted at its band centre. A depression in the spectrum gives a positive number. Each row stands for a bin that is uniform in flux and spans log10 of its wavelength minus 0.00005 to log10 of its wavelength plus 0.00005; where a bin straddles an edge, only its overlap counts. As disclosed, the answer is 0.04 nm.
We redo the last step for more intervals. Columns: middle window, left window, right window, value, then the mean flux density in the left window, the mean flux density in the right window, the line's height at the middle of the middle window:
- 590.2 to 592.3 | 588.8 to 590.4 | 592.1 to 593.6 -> -0.07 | 0.822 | 0.893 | 0.858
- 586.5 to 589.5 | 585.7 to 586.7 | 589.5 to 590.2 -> -0.09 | 0.814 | 0.838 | 0.826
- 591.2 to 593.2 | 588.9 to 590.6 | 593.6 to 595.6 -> -0.08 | 0.83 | 0.872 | 0.851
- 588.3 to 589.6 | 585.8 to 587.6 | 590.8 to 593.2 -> 0.08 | 0.841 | 0.888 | 0.861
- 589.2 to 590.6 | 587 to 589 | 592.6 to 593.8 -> 0.06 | 0.866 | 0.891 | 0.875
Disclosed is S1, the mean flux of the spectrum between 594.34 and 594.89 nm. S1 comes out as 0.864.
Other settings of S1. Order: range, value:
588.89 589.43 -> 0.793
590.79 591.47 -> 0.901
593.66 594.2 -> 0.871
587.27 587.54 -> 0.9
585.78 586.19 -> 0.808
